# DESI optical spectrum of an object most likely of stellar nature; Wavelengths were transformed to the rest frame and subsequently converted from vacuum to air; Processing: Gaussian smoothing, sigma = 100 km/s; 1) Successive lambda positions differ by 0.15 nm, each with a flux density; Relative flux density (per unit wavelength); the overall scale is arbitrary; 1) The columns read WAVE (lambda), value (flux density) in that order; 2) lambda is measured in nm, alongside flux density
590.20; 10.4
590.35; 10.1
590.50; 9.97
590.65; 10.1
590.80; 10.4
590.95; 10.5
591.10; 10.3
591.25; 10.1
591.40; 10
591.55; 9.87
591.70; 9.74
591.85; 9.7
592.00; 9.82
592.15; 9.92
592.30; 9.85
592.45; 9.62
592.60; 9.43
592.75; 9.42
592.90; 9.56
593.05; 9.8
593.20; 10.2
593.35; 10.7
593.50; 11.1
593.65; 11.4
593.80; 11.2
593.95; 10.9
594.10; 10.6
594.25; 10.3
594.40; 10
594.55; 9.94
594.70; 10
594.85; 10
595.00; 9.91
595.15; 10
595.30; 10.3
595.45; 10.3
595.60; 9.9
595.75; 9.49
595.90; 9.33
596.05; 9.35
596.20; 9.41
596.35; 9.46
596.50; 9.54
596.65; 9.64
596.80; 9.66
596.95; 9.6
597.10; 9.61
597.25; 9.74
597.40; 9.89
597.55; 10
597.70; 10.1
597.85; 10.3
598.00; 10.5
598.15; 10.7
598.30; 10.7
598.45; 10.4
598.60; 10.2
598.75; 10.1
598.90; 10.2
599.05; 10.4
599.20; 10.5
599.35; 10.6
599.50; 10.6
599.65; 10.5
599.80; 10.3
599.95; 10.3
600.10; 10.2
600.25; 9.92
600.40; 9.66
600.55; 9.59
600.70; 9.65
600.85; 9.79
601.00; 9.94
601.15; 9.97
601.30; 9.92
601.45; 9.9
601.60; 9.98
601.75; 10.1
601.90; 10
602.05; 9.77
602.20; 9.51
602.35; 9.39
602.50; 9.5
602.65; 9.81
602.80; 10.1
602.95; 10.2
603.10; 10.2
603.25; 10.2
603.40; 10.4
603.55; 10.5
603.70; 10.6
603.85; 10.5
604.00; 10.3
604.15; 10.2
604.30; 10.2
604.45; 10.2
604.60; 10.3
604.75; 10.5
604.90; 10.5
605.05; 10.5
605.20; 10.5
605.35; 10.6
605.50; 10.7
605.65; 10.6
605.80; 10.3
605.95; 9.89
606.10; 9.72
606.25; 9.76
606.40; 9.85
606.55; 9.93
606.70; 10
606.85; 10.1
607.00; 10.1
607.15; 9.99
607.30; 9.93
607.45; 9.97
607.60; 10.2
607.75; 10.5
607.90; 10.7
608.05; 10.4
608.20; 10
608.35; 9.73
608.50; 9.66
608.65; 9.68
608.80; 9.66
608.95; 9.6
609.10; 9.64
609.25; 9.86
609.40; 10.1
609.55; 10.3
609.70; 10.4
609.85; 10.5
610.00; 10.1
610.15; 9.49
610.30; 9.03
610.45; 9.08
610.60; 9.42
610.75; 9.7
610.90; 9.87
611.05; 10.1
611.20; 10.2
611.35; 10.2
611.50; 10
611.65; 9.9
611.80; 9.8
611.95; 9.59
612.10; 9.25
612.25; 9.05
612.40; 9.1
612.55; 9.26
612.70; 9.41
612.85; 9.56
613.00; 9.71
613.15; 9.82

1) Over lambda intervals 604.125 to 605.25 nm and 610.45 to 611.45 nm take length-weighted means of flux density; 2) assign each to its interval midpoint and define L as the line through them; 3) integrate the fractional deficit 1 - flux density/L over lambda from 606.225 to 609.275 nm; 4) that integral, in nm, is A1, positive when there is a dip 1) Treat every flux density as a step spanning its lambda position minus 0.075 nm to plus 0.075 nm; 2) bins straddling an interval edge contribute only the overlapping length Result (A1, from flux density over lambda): 0.044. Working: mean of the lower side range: 10.4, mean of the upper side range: 9.85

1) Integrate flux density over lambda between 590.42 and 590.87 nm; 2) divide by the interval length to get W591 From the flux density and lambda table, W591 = 10.2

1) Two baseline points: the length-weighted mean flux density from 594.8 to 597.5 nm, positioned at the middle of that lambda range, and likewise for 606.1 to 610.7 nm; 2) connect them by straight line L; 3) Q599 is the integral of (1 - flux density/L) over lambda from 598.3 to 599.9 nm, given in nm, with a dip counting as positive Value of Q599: -0.10 nm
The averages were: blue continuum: 9.73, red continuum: 9.92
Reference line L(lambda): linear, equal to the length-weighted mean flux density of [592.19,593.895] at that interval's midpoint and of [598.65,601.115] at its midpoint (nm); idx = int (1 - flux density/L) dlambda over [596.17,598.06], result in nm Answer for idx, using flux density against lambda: 0.067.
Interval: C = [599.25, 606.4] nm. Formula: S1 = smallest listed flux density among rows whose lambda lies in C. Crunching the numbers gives 9.39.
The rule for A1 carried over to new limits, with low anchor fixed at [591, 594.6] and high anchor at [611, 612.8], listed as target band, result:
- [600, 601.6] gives 0.01 nm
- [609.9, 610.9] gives 0.02 nm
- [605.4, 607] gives -0.05 nm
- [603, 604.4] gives -0.07 nm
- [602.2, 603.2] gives 0.00 nm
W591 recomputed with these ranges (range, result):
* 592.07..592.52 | 9.8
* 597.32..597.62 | 9.94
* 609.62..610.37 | 9.91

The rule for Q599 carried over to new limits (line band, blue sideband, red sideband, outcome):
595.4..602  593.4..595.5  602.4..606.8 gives 0.22 nm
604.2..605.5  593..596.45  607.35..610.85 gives -0.06 nm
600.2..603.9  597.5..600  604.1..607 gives 0.12 nm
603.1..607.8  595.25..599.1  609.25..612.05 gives -0.16 nm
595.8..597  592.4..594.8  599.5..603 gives 0.08 nm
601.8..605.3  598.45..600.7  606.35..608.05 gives 0.00 nm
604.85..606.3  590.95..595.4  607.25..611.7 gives -0.05 nm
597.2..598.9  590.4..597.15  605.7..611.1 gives -0.05 nm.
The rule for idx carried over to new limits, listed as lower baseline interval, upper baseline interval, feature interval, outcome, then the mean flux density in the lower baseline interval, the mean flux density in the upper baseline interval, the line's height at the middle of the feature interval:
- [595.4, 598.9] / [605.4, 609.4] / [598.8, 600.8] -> -0.048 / 9.91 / 10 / 9.94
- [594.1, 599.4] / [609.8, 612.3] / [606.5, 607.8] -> -0.037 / 10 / 9.72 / 9.8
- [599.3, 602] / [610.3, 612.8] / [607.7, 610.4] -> -0.069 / 10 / 9.6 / 9.7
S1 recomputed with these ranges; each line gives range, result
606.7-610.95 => 9.03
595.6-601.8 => 9.33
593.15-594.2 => 10.2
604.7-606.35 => 9.72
